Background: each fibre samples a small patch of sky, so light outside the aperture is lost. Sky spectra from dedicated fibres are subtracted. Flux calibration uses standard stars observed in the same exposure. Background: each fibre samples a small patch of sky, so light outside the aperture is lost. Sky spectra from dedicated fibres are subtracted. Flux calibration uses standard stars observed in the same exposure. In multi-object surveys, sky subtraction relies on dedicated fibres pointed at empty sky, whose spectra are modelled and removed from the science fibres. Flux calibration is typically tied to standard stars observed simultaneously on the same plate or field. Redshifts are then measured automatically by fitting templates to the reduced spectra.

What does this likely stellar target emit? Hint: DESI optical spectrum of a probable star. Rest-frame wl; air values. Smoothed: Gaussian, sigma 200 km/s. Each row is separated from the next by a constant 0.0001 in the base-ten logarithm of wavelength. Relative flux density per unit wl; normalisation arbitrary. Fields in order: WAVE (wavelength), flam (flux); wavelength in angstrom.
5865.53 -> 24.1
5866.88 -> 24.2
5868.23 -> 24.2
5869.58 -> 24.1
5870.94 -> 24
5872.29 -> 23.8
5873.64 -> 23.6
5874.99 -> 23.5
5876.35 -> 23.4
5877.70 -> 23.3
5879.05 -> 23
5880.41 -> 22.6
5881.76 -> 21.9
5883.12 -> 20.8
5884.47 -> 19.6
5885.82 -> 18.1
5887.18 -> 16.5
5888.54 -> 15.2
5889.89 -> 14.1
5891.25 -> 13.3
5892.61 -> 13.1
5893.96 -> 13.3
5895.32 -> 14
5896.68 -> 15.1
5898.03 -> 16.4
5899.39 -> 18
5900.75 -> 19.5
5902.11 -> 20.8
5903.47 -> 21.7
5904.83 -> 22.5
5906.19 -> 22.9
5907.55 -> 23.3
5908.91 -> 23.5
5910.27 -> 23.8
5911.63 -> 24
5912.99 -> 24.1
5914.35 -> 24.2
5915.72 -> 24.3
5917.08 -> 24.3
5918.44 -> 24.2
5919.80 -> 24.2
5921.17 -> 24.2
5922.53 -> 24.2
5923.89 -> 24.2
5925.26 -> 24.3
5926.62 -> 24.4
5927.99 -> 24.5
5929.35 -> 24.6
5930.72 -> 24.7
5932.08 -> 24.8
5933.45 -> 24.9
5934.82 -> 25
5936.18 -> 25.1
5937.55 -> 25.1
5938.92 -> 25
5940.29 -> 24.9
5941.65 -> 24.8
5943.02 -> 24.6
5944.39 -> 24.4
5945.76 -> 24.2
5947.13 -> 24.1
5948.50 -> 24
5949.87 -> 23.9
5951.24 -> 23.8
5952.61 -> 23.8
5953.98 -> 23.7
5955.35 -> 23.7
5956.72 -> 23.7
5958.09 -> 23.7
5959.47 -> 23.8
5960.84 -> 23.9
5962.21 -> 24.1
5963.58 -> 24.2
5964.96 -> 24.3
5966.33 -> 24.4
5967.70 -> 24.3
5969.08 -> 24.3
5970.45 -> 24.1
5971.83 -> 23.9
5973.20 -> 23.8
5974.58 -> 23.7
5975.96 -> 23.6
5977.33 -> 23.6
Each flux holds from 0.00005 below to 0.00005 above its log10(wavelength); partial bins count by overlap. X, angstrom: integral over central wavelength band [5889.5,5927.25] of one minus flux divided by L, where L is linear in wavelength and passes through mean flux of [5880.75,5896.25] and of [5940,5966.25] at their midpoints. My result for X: -4.0 angstrom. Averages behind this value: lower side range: 16.5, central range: 21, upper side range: 24.1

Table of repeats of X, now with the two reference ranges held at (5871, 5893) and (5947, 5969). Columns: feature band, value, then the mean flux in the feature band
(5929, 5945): -1.4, 24.8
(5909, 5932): -2.4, 24.3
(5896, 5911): 0.3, 20.7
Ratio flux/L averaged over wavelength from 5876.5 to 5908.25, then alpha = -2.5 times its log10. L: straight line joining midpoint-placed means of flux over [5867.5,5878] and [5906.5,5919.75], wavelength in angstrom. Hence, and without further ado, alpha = 0.262 mag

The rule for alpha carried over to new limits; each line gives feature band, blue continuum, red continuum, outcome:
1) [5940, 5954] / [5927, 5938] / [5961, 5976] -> 0.014 mag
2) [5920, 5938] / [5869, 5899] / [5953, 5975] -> -0.127 mag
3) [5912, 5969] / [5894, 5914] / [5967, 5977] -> -0.092 mag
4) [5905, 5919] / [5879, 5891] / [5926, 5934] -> -0.074 mag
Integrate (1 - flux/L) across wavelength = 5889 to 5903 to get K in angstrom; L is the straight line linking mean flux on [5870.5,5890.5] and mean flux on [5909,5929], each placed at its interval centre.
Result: 4.0 angstrom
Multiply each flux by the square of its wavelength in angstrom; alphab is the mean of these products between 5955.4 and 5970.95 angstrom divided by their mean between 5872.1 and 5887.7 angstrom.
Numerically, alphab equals 1.1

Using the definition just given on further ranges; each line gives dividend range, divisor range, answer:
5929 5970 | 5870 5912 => 1.24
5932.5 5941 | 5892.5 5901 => 1.62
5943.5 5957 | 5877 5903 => 1.37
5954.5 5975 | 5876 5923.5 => 1.20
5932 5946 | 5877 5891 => 1.31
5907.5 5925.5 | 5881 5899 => 1.49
